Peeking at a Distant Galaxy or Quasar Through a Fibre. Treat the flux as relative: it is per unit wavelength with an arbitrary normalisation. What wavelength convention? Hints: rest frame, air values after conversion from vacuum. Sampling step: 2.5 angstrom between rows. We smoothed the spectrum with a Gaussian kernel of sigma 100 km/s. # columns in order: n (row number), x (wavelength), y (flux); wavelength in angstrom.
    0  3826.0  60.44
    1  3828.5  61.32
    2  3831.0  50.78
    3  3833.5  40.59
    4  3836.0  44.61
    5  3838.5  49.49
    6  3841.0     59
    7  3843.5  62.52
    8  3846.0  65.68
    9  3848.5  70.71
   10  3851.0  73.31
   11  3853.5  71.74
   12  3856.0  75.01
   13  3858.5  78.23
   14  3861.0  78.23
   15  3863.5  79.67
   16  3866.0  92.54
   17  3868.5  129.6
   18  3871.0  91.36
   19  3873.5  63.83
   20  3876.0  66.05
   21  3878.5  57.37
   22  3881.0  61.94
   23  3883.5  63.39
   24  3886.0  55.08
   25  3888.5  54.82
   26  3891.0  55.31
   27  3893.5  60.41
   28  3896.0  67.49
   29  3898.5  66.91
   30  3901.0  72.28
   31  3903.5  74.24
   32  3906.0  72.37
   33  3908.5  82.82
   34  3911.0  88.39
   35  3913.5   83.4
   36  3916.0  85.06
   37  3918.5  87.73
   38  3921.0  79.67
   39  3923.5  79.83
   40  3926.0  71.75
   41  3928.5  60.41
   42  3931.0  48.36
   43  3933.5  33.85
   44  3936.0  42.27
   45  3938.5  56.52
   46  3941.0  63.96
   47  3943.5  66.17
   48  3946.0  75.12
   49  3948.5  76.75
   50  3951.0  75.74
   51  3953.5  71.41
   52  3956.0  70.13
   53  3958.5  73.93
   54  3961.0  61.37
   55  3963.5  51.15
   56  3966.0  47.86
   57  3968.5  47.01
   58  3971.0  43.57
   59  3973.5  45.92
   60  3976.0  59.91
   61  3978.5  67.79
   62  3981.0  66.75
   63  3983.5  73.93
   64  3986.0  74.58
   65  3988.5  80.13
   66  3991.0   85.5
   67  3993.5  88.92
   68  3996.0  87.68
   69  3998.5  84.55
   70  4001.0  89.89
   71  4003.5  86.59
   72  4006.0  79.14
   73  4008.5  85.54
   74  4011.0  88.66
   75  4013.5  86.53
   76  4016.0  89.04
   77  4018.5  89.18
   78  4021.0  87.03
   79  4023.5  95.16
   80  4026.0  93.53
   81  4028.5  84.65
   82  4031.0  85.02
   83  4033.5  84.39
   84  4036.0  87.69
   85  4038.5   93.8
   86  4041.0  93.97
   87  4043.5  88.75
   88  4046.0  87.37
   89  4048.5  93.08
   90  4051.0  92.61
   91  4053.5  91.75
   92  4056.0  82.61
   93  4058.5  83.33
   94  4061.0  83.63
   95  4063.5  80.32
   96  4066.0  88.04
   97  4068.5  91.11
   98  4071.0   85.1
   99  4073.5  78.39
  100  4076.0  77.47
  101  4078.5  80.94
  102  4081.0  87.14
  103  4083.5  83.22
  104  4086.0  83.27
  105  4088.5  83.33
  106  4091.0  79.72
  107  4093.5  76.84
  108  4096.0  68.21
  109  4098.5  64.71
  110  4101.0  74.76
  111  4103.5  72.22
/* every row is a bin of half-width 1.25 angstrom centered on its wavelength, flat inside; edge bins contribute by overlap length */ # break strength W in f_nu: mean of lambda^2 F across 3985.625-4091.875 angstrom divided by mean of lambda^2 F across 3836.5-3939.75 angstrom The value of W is 1.33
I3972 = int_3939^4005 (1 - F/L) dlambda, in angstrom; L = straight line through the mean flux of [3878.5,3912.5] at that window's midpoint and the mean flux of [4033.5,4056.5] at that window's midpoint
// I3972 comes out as 7.8 angstrom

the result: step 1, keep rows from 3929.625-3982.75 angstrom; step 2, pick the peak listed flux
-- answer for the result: 76.75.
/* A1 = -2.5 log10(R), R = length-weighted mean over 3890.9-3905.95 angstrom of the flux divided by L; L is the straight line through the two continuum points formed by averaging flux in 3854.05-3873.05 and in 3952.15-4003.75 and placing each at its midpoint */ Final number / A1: 0.210 mag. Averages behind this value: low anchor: 87.5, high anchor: 69.1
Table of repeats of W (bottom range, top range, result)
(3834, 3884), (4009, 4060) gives 1.36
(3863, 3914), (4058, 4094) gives 1.25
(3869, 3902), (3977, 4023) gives 1.34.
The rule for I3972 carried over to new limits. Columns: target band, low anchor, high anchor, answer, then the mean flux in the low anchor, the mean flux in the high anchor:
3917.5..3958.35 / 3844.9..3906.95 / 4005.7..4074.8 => 6.0 angstrom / 71.9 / 87.6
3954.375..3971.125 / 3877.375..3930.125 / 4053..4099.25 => 3.7 angstrom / 70.4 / 81.5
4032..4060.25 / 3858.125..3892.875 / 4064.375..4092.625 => -2.5 angstrom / 73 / 83.3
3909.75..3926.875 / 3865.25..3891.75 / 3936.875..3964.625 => -3.3 angstrom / 71.9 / 67.2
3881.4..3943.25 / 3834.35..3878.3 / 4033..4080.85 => 7.9 angstrom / 72.9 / 86.6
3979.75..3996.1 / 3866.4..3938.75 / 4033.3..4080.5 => 0.0 angstrom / 69.8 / 86.6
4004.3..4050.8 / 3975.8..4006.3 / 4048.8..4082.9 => -3.6 angstrom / 79.5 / 85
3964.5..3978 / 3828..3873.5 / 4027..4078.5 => 5.1 angstrom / 70.8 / 86.5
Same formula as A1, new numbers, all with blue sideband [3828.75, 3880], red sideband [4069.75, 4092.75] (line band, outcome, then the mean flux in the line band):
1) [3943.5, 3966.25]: 0.11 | 67.8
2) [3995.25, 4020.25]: -0.11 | 86.7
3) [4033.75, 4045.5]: -0.13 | 90.3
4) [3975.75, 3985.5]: 0.12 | 68.4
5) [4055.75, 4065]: -0.02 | 82.6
